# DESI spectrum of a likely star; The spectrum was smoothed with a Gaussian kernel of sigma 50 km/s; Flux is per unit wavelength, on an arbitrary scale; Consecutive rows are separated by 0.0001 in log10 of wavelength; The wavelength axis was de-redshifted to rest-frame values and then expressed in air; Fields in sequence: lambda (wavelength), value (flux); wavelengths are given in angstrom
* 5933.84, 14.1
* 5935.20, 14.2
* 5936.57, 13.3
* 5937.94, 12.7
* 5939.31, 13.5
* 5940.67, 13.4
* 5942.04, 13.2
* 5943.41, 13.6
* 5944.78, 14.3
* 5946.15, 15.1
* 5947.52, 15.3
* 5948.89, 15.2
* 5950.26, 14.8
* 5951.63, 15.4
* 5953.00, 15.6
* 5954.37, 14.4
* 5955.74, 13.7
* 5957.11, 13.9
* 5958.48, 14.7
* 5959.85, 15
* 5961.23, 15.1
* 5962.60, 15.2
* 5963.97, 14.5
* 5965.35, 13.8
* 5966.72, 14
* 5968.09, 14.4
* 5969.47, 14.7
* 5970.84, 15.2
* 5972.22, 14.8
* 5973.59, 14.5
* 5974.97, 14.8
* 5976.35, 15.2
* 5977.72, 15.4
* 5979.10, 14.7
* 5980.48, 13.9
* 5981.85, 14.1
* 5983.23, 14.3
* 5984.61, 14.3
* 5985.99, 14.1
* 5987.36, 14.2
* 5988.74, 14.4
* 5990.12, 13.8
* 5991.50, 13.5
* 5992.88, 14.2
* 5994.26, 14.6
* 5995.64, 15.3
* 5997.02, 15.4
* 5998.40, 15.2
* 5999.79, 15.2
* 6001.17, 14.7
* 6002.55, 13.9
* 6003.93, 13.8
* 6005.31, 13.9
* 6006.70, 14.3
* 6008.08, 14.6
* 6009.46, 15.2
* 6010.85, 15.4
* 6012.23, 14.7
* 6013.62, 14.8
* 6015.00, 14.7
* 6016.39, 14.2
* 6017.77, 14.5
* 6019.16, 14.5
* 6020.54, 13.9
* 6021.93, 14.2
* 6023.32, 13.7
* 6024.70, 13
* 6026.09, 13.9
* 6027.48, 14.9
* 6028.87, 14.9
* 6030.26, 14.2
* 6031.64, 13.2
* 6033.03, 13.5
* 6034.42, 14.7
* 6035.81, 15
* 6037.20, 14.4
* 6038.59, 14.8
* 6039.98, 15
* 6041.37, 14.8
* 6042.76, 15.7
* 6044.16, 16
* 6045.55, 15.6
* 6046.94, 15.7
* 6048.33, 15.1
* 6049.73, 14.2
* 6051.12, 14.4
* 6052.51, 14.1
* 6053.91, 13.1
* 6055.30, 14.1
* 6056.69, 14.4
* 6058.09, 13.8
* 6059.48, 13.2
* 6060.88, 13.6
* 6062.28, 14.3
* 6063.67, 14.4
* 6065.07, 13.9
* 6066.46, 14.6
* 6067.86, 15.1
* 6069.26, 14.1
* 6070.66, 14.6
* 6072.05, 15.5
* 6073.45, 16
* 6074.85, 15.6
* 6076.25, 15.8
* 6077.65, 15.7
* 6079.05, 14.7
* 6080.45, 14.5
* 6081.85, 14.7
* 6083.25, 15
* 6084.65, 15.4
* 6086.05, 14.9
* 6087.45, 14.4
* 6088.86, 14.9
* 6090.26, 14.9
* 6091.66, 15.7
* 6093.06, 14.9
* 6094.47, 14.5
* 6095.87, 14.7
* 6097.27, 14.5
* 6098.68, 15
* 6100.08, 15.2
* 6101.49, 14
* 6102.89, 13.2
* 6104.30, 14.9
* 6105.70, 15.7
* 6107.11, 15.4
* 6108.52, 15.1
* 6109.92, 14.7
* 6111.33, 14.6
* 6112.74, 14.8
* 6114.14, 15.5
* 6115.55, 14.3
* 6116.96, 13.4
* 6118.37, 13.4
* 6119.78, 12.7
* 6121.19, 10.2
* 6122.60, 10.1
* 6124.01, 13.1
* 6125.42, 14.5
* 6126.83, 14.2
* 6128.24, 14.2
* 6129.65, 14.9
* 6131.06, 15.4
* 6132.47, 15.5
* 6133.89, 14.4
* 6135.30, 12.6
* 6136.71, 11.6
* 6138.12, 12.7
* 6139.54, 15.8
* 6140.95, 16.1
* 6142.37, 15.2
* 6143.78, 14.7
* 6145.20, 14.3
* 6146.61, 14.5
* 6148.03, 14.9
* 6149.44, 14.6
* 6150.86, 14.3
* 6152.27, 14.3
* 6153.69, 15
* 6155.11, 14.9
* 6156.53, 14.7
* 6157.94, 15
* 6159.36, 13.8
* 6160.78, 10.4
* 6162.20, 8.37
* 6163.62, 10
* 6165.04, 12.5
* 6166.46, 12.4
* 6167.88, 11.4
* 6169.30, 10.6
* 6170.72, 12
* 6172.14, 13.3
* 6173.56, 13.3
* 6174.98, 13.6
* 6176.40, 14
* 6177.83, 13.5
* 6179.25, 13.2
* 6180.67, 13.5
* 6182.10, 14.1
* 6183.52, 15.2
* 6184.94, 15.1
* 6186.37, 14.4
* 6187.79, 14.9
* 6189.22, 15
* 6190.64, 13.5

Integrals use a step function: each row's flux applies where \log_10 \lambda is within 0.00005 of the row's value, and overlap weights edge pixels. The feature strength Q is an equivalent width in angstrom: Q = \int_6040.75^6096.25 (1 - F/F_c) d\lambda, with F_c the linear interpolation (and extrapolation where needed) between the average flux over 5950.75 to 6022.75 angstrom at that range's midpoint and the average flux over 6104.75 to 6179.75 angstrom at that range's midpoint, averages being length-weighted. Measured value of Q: -2.7 angstrom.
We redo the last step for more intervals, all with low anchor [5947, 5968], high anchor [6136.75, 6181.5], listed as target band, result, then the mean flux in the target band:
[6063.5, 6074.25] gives -0.62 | 14.8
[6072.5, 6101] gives -2.40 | 15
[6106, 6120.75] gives -0.69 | 14.3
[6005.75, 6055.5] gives -1.03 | 14.5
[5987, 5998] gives 0.02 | 14.5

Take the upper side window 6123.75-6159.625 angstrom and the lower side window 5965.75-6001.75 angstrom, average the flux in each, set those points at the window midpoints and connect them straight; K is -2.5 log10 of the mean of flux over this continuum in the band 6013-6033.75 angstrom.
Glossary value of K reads 0.03 mag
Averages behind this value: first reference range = 14.6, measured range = 14.1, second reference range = 14.5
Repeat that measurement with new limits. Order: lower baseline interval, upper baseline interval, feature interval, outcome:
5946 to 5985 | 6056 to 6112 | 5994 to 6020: 0.00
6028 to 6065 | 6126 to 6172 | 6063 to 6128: -0.03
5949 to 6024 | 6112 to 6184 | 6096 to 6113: -0.07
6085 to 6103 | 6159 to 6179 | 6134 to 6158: -0.12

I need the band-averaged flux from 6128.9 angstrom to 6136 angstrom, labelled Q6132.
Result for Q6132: 14.6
